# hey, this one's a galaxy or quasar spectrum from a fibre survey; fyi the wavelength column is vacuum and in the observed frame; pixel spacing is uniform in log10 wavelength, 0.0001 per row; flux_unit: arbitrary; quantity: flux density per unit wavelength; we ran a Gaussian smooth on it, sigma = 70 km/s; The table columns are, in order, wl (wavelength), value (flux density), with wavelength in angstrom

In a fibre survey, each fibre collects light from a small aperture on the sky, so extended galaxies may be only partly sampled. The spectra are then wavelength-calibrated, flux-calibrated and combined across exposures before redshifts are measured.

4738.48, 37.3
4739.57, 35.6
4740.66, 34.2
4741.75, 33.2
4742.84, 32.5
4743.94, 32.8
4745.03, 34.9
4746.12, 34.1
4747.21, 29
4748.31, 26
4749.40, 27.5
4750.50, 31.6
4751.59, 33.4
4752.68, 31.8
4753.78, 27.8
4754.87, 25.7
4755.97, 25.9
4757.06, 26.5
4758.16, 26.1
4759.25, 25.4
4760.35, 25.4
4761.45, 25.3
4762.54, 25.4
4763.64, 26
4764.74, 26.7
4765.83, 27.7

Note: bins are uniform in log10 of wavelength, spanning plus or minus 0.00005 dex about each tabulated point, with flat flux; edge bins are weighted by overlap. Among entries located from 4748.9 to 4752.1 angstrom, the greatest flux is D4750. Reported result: 33.4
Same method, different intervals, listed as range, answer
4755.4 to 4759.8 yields 26.5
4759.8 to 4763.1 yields 25.4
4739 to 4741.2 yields 35.6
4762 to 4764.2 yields 26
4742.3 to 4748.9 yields 34.9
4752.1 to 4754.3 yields 31.8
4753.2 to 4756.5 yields 27.8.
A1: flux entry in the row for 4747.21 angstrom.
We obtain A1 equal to 29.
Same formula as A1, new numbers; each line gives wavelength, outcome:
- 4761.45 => 25.3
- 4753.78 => 27.8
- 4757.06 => 26.5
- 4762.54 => 25.4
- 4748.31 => 26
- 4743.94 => 32.8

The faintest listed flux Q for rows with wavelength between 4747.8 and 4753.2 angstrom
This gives 26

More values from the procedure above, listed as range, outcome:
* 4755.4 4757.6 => 25.9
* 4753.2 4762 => 25.3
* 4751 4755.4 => 25.7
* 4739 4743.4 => 32.5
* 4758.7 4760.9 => 25.4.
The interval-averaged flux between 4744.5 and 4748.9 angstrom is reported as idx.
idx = 31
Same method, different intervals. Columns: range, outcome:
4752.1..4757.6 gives 27.6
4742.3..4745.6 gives 33.4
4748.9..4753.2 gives 31.1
